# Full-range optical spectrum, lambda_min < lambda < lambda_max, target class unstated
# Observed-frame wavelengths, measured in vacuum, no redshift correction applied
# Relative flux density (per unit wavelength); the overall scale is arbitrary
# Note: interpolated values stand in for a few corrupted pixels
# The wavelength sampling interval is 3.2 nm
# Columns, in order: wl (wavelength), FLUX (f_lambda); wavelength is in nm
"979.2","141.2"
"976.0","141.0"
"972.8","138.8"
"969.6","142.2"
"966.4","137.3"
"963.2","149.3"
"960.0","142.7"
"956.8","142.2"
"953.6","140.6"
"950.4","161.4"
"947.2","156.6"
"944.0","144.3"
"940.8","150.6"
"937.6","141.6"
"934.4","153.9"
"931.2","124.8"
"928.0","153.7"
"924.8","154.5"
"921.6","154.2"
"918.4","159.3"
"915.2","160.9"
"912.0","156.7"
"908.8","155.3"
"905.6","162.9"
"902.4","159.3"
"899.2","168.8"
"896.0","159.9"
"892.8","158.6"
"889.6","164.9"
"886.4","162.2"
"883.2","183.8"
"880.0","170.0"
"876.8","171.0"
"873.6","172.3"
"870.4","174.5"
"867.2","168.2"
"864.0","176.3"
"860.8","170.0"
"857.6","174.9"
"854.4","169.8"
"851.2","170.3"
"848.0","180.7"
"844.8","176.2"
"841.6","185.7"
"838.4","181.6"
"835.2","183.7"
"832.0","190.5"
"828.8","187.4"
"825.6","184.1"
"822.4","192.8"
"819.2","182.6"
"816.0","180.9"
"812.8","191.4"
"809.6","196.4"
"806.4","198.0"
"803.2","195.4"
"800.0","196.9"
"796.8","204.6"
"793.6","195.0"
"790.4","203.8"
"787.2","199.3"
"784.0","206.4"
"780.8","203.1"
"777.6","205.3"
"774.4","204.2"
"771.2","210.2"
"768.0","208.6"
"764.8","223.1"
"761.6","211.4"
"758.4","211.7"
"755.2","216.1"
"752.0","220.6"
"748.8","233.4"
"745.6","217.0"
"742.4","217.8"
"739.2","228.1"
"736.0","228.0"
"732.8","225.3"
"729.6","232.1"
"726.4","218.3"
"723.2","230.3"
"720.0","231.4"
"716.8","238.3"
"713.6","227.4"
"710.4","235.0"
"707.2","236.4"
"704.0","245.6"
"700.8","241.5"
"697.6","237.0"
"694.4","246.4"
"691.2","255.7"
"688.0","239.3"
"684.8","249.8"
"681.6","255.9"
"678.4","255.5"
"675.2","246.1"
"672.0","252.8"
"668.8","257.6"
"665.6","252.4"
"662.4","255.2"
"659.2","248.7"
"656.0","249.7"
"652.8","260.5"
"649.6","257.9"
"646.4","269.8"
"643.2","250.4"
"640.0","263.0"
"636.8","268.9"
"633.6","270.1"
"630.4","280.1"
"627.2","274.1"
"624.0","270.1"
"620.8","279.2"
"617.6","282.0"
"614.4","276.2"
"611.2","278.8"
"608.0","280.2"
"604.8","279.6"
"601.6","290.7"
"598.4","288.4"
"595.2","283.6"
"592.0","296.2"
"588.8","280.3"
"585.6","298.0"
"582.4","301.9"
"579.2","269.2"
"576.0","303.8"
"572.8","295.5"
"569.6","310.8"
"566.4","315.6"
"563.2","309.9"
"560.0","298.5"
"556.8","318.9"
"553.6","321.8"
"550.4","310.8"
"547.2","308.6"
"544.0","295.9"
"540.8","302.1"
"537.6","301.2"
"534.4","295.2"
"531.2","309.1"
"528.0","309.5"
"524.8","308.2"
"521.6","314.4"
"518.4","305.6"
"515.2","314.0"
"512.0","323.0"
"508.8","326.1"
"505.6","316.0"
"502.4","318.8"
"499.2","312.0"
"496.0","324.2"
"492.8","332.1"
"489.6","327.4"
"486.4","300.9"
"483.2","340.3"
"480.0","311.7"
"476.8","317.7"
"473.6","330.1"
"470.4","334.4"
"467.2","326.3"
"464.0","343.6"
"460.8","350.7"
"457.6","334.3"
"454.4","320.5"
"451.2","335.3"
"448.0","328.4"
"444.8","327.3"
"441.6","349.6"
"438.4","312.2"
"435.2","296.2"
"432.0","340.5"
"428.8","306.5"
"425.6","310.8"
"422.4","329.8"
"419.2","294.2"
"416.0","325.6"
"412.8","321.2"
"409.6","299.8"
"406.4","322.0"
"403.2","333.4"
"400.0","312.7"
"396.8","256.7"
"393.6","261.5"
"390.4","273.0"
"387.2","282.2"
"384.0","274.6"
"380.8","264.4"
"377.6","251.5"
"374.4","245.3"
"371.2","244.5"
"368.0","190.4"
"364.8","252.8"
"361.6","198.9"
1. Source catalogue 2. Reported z 0.00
